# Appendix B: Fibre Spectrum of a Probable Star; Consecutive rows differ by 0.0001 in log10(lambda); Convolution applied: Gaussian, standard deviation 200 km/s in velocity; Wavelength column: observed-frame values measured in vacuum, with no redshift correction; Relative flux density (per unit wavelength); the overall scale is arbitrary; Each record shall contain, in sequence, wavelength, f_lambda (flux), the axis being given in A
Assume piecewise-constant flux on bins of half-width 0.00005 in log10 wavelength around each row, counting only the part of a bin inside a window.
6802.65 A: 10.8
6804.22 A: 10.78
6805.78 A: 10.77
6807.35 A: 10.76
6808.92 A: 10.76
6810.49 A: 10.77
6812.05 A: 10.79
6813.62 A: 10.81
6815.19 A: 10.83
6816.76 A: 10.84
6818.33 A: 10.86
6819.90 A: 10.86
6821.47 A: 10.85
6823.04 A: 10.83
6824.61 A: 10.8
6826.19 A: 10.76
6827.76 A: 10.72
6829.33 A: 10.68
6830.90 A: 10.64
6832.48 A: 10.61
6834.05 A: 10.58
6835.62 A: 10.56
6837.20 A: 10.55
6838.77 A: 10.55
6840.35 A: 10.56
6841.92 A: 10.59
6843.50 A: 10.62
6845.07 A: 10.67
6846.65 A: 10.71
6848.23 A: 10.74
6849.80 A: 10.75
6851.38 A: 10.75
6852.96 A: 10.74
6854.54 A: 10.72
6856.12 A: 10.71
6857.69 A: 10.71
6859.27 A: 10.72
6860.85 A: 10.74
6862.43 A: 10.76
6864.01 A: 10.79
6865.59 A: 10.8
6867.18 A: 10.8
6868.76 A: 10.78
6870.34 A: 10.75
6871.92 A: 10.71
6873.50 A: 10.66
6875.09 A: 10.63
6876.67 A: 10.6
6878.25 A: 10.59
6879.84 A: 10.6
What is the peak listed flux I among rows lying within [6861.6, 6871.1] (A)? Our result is 10.8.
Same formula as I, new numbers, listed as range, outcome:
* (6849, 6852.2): 10.75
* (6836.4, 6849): 10.74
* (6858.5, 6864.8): 10.79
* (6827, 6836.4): 10.72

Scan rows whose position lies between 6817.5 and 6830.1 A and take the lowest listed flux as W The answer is 10.68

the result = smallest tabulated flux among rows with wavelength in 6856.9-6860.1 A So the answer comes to 10.71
